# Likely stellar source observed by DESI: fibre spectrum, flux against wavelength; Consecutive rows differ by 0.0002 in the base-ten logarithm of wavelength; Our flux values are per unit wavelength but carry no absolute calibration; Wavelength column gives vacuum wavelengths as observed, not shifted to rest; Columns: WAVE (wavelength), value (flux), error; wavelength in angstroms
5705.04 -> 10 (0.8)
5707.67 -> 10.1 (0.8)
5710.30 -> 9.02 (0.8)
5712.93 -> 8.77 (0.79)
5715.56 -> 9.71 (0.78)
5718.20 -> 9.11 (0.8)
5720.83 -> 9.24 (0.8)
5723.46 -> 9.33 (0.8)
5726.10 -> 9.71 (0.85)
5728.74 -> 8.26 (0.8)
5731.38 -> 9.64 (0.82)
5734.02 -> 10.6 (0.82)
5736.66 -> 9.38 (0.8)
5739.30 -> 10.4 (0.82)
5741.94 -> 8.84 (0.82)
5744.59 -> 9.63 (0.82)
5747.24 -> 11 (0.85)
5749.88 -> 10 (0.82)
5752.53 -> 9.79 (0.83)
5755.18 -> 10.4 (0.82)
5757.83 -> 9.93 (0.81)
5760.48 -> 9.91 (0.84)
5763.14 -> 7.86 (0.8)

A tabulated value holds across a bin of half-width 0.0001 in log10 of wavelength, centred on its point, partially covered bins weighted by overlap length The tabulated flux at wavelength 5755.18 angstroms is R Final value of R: 10.4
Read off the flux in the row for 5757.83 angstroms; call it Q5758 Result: 9.93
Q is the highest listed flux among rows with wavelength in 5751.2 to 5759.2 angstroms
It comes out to 10.4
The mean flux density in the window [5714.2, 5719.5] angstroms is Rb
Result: 9.4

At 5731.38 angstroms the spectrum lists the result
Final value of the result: 9.64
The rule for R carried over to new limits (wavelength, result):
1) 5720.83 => 9.24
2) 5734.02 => 10.6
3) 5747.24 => 11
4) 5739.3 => 10.4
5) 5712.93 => 8.77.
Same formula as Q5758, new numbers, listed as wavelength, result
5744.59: 9.63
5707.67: 10.1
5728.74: 8.26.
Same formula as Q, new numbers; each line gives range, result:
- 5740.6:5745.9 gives 9.63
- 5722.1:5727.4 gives 9.71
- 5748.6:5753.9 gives 10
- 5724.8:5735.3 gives 10.6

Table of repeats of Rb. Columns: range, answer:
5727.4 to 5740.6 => 9.66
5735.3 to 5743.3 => 9.55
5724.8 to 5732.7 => 9.2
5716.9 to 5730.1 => 9.13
